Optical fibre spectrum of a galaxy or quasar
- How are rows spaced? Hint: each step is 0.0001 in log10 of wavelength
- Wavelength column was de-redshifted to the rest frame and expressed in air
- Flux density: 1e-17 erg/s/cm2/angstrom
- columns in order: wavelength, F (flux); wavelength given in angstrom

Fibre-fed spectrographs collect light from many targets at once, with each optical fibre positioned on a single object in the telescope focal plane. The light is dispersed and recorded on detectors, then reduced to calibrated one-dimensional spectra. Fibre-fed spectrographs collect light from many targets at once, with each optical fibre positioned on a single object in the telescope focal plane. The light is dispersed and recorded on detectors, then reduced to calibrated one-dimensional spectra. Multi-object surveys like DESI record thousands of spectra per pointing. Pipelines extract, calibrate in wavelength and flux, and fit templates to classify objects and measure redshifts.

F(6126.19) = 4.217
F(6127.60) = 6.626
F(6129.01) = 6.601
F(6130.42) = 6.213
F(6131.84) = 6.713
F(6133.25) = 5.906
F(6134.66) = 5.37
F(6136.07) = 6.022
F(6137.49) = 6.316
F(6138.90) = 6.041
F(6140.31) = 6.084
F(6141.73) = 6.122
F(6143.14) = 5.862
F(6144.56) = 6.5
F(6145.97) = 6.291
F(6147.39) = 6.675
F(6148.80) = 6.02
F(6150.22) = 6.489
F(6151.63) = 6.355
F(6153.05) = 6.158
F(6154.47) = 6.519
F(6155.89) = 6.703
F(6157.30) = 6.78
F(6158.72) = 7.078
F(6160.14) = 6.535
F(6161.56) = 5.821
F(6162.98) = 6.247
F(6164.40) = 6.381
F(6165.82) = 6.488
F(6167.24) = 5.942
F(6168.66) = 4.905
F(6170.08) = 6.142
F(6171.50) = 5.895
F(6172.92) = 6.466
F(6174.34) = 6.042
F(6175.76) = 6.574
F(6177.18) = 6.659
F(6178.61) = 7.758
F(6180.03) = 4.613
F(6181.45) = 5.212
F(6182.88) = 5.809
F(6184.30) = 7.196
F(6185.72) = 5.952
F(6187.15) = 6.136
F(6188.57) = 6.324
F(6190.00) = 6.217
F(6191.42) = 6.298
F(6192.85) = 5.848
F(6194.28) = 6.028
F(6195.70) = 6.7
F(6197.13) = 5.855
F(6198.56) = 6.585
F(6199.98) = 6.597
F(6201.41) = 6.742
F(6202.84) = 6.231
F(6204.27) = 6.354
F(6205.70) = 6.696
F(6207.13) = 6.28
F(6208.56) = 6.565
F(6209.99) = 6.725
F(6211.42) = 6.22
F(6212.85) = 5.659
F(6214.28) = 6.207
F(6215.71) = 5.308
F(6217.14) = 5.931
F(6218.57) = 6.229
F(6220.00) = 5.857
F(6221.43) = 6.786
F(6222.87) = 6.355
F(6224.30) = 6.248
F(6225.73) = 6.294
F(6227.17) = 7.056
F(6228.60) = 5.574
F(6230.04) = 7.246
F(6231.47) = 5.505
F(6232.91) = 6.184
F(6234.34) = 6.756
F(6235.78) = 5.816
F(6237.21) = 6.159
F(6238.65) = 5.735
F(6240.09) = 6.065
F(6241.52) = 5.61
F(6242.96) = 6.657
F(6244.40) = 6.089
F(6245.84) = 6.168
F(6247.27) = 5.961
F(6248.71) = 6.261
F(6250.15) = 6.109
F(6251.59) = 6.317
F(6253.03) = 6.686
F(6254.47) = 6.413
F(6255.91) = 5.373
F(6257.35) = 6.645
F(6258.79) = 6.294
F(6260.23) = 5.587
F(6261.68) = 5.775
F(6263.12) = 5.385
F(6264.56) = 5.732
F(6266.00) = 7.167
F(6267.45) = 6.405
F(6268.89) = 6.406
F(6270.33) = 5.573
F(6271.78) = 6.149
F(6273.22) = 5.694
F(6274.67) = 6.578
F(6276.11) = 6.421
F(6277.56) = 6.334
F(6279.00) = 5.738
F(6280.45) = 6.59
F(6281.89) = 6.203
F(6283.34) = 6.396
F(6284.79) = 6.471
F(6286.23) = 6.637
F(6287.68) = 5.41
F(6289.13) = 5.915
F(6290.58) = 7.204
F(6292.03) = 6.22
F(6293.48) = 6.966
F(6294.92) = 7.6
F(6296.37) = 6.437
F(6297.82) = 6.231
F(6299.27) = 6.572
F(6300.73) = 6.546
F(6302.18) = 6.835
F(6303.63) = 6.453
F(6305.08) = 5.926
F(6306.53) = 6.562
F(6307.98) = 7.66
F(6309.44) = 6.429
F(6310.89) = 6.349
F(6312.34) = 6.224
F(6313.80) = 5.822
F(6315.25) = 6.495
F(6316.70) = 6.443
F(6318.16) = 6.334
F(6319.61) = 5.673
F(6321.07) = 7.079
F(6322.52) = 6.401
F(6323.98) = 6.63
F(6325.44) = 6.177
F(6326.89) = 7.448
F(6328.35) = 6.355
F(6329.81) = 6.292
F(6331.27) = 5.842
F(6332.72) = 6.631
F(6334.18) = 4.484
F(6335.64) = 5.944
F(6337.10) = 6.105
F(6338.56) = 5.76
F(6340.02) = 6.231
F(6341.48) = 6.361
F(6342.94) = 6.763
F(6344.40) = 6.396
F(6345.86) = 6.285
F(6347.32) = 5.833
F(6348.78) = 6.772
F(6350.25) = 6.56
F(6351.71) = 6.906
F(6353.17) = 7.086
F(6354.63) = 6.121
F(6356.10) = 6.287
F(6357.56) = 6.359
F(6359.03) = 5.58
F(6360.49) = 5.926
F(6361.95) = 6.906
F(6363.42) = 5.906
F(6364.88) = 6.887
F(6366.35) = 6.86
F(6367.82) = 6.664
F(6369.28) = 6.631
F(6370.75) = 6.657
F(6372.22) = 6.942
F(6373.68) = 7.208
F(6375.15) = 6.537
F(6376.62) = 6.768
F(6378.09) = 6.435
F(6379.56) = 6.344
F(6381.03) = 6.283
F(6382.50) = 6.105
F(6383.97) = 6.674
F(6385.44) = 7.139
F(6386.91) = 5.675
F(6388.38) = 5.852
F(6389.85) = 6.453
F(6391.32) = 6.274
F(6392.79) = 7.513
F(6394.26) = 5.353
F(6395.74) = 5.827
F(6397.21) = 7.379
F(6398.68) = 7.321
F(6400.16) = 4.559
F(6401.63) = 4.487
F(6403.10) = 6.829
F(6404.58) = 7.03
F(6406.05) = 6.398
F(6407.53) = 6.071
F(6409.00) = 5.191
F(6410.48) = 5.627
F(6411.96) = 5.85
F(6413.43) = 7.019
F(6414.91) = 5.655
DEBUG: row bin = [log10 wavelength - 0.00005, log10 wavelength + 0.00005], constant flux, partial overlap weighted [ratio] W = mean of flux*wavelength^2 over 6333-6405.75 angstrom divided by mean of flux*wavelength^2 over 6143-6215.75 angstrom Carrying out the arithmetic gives 1.1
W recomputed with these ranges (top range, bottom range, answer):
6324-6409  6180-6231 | 1.07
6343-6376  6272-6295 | 1.05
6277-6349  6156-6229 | 1.06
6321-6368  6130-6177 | 1.08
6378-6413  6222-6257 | 1.05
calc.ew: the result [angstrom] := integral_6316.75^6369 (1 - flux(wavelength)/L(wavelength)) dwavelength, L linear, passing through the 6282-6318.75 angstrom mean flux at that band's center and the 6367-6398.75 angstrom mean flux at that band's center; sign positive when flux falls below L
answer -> 1.3 angstrom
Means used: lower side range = 6.48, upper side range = 6.53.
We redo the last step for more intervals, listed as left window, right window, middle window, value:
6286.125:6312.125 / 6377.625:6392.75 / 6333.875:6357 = 0.6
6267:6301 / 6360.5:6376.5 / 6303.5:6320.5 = 0.3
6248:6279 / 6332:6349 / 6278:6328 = -2.8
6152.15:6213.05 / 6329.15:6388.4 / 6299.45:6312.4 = -0.5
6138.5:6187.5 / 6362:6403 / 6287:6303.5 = -0.5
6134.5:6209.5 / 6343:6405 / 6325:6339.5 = 0.6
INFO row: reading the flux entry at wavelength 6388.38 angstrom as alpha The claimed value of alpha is 5.852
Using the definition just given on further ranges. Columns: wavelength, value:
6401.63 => 4.487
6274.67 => 6.578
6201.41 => 6.742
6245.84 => 6.168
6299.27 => 6.572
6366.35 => 6.86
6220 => 5.857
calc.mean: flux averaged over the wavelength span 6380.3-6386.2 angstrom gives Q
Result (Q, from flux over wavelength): 6.55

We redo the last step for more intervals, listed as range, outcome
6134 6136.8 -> 5.7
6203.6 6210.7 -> 6.52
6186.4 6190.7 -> 6.22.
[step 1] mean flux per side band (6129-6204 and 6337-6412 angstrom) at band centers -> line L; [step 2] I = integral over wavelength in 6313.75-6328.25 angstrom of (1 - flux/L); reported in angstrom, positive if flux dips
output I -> -0.3 angstrom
